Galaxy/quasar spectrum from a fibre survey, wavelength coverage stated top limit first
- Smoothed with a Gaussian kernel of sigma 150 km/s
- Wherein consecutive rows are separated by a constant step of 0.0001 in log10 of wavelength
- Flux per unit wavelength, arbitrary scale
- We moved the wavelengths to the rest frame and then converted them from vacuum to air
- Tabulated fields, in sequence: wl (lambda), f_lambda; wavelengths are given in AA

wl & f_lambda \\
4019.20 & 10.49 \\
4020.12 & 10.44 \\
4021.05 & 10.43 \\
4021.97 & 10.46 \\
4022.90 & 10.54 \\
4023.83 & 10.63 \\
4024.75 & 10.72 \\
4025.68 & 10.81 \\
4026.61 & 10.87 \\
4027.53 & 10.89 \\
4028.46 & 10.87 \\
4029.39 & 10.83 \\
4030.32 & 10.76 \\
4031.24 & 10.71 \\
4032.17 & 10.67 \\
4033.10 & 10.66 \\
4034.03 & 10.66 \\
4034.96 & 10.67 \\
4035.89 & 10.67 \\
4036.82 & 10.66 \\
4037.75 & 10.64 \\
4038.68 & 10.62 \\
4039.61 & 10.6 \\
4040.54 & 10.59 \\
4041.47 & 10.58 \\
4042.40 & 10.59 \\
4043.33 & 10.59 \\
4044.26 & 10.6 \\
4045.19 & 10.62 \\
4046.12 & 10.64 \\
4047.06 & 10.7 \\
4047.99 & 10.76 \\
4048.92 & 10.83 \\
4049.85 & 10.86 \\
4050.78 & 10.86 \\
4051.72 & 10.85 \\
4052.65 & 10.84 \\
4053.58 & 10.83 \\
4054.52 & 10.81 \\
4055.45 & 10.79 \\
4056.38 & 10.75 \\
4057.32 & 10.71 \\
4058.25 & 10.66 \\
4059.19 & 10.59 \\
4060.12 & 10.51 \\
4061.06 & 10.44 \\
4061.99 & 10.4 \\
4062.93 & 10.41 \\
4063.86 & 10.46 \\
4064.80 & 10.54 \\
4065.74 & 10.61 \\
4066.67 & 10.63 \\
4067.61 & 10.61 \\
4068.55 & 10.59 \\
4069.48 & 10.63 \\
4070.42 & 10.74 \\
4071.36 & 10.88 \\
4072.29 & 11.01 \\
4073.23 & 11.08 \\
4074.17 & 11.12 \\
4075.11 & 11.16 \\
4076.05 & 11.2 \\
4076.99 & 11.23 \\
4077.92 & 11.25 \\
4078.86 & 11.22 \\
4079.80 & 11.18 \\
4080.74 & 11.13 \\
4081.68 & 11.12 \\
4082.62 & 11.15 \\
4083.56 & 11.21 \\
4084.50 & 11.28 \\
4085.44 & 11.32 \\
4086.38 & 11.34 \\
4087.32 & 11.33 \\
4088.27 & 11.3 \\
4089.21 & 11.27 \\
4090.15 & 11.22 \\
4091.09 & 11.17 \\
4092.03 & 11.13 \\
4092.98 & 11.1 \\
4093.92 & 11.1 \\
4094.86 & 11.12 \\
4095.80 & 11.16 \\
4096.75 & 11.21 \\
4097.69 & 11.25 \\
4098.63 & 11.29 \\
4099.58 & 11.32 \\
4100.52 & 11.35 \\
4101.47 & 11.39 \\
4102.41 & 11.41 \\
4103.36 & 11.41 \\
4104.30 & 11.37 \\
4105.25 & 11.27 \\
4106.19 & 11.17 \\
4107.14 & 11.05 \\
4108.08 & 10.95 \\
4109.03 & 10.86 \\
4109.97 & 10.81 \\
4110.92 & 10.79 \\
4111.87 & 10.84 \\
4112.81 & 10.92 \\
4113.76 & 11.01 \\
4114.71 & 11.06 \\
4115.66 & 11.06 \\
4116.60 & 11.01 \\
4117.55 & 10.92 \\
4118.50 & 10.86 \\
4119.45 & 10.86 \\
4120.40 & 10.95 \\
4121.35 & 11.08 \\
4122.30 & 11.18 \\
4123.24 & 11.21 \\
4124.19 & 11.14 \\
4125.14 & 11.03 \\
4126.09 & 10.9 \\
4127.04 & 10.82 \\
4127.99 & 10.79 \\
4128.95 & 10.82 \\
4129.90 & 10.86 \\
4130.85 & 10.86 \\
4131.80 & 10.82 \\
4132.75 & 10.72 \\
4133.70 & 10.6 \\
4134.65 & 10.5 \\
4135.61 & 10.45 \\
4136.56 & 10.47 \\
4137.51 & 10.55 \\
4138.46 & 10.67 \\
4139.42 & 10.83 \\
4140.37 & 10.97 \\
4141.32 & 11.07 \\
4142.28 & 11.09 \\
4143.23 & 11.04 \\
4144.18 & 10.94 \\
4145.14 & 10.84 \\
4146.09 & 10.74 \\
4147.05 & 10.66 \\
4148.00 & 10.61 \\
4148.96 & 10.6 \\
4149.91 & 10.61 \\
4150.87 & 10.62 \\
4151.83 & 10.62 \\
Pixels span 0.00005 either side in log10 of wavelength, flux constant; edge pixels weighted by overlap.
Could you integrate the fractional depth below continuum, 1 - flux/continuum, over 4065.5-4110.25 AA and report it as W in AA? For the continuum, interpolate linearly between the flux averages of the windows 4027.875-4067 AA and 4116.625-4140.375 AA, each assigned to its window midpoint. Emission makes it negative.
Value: -1.55 AA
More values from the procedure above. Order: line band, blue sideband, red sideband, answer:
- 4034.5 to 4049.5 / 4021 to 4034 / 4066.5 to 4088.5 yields 0.2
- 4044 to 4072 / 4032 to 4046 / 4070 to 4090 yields 0.5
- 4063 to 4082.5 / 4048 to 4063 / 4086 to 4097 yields 0.1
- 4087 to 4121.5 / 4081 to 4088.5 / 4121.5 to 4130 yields 0.0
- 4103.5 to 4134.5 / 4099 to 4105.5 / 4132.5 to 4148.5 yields 0.4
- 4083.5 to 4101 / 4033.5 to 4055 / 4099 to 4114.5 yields -0.3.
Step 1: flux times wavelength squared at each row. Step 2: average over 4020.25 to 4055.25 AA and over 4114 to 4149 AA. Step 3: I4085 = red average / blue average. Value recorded 1.1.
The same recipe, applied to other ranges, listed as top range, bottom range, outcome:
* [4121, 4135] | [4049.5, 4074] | 1.05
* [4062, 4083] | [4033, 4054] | 1.03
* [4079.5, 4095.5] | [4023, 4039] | 1.07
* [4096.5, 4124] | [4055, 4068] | 1.07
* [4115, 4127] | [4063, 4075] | 1.05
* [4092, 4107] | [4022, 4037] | 1.09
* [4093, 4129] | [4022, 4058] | 1.07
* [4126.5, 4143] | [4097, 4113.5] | 0.98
